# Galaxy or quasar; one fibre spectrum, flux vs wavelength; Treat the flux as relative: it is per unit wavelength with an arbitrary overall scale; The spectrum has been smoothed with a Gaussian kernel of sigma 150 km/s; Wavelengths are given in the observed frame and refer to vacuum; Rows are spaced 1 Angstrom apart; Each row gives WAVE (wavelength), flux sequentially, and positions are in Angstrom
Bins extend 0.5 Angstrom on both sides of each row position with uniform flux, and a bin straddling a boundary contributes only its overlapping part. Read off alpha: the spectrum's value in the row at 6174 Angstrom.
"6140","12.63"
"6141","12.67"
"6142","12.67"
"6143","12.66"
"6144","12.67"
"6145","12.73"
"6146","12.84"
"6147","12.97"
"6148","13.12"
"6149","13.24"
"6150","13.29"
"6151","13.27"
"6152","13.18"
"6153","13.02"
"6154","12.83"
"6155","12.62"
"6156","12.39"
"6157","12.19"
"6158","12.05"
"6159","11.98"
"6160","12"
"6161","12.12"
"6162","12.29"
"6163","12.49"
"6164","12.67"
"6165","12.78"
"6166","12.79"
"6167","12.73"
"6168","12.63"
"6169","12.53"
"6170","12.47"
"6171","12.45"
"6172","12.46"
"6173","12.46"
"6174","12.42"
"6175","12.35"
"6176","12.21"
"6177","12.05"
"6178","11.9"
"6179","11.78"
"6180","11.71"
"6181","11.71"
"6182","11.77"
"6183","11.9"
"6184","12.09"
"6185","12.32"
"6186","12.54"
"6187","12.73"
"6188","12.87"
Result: 12.42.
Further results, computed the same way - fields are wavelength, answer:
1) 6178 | 11.9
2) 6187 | 12.73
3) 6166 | 12.79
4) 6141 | 12.67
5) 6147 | 12.97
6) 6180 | 11.71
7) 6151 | 13.27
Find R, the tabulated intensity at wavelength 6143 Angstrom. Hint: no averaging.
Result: 12.66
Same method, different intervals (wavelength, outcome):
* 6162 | 12.29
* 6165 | 12.78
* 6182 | 11.77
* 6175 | 12.35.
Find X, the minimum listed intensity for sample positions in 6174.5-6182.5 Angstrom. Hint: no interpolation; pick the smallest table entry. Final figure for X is 11.71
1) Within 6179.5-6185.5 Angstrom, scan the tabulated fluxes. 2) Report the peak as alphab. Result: 12.32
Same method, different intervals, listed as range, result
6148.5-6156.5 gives 13.29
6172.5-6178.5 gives 12.46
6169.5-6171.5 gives 12.47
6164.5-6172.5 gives 12.79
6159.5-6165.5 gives 12.78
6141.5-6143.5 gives 12.67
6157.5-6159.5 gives 12.05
